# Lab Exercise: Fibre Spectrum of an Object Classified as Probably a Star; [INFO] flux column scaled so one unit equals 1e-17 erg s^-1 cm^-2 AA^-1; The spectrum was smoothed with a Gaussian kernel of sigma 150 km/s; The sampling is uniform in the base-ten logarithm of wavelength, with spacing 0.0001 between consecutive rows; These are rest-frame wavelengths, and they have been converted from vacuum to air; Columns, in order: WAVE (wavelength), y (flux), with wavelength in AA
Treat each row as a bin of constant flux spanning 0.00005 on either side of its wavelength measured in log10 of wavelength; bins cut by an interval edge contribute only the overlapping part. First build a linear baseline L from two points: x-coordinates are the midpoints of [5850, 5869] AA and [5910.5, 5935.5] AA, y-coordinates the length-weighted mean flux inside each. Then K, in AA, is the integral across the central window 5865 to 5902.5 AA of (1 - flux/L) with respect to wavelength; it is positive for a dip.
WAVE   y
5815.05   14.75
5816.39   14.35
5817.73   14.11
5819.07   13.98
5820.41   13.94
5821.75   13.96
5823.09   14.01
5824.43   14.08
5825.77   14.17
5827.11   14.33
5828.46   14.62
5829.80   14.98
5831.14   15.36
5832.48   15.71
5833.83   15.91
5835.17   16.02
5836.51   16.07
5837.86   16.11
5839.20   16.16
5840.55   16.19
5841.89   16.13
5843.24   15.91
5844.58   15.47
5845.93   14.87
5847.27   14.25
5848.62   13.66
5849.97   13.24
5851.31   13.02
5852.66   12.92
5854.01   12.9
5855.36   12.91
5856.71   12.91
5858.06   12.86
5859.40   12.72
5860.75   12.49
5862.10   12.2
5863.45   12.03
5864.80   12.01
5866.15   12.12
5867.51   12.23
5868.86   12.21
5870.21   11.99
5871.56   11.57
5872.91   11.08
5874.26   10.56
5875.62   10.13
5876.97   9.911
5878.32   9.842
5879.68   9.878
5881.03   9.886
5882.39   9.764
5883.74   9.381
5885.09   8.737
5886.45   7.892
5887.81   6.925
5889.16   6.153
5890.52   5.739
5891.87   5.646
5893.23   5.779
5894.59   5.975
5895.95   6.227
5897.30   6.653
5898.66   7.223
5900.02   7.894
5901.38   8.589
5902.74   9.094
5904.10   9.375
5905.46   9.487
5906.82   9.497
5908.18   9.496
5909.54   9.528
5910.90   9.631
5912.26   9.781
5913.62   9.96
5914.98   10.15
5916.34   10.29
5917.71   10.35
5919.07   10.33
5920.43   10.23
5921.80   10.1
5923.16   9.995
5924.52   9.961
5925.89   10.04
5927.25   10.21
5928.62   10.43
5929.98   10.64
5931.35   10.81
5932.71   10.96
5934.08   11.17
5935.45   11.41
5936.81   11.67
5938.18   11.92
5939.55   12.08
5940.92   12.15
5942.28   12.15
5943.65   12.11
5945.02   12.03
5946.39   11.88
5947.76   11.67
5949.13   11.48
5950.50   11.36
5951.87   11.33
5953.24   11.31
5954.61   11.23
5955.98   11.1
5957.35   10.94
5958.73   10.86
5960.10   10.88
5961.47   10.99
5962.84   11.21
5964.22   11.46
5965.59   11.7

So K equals 9.1 AA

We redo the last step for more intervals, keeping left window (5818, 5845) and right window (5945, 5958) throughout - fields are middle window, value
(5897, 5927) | 7.4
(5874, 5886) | 3.4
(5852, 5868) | 1.9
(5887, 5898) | 5.9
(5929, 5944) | 0.4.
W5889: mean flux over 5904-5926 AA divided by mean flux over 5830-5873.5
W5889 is 0.7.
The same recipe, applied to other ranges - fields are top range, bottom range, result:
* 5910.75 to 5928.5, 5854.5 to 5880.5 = 0.87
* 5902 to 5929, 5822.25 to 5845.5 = 0.64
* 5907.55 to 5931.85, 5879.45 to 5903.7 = 1.33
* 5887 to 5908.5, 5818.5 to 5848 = 0.49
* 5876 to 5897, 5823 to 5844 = 0.51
